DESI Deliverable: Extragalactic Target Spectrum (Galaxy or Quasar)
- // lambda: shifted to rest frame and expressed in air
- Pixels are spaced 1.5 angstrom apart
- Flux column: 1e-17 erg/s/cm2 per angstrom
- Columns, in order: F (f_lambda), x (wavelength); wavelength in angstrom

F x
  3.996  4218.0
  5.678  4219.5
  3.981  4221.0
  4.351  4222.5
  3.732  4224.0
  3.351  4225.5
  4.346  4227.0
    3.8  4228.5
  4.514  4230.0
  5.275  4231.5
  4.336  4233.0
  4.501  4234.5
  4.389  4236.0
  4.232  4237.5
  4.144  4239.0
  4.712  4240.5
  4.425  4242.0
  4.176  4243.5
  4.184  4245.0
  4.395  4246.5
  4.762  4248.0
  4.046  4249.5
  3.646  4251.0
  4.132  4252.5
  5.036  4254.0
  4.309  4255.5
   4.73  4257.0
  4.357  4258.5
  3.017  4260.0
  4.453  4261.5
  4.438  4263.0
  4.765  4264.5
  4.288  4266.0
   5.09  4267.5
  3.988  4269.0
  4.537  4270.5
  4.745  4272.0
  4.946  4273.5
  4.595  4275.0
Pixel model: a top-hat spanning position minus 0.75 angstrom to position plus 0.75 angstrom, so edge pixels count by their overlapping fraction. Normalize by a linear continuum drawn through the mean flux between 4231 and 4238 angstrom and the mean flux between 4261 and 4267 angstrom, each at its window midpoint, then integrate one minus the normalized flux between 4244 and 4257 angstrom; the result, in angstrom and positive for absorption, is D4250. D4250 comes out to 0.5 angstrom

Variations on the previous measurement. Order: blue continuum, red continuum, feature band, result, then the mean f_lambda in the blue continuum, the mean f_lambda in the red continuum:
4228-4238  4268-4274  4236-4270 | 1.32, 4.46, 4.56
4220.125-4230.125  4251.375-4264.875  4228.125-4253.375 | -1.17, 4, 4.33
